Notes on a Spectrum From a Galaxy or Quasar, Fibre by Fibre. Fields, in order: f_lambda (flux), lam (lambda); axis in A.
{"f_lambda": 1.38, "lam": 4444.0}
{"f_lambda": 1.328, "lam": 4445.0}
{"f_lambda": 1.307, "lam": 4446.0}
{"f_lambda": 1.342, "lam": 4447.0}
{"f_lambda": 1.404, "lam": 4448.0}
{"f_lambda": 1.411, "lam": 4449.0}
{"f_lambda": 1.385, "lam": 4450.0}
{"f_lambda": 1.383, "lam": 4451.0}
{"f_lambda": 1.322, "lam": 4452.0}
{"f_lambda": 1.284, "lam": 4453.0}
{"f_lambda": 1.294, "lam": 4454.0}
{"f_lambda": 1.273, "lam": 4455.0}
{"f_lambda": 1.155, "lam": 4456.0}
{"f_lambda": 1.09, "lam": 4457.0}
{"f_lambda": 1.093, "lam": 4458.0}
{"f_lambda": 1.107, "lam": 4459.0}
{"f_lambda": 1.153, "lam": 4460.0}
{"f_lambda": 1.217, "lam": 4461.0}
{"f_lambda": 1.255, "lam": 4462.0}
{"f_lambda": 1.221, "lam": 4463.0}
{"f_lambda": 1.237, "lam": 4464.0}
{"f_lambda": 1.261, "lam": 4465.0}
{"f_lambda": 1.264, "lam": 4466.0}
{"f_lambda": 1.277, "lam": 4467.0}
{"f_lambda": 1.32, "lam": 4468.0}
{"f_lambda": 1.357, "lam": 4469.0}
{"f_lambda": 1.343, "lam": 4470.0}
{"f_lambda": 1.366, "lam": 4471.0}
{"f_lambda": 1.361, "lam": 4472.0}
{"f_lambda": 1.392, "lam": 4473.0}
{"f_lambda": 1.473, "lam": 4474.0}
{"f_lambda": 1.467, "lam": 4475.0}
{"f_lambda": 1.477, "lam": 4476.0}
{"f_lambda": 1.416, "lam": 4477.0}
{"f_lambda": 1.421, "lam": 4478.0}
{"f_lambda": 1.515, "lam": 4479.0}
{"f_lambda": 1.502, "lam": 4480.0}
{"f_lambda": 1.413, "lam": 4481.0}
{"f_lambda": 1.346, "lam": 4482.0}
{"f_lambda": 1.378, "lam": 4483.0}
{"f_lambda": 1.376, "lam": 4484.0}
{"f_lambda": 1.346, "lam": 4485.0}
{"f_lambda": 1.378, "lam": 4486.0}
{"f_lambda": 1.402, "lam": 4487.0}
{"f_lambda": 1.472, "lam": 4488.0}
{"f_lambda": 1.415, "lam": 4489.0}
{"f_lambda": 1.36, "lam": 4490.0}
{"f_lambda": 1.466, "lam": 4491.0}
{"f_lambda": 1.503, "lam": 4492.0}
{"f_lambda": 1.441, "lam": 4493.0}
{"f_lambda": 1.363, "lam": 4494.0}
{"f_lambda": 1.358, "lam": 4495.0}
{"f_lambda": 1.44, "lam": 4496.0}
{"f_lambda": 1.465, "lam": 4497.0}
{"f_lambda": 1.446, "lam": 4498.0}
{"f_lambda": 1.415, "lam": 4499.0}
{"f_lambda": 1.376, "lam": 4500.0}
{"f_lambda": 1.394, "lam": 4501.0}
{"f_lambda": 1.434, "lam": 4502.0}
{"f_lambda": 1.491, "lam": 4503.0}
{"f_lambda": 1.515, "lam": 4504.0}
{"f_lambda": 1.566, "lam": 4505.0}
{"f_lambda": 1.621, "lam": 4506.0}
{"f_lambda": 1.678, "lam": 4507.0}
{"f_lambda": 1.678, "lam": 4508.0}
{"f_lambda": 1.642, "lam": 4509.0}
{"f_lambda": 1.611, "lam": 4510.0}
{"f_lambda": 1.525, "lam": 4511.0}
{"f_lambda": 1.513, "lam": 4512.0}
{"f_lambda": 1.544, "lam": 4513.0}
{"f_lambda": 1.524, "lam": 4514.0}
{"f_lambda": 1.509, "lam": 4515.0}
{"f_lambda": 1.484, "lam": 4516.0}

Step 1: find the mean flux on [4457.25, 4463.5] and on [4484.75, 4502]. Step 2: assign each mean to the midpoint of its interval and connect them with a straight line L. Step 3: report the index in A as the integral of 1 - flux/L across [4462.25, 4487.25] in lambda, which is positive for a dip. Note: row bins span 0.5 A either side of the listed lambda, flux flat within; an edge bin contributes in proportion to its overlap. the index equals -1.83 A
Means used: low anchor 1.17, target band 1.37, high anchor 1.42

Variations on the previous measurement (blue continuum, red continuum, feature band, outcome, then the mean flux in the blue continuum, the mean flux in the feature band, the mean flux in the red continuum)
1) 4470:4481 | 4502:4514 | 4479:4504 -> 1.4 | 1.43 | 1.42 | 1.57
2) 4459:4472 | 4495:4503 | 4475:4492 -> -0.9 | 1.27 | 1.42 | 1.42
